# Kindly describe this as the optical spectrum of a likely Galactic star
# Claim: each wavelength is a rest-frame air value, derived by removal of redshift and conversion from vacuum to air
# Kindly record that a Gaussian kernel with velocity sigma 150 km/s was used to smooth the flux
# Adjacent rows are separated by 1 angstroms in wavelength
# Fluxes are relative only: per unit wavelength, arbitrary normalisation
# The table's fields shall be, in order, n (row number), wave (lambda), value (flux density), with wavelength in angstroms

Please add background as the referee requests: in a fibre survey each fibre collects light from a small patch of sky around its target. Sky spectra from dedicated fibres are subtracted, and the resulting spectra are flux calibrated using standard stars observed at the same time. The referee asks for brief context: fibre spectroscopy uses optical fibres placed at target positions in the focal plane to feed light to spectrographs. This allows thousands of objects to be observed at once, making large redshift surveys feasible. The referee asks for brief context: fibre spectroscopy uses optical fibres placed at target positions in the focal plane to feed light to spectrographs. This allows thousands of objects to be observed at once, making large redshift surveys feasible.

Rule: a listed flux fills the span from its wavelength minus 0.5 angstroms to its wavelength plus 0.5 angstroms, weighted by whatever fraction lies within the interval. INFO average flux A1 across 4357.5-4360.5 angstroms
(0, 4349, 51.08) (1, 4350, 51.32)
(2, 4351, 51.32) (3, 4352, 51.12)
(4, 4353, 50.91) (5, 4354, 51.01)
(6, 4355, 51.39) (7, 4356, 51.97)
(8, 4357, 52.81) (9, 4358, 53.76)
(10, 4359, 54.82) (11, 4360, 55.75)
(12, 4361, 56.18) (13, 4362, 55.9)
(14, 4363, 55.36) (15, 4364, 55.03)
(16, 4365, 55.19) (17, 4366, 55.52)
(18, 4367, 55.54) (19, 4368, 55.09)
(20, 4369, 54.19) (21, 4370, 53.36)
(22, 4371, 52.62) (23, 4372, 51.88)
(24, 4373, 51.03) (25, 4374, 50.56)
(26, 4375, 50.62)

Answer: 54.8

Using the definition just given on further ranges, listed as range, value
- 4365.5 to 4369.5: 55.1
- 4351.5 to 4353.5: 51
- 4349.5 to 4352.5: 51.3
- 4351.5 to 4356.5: 51.3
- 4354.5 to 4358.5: 52.5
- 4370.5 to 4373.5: 51.8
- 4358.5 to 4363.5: 55.6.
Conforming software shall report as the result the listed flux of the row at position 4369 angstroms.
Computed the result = 54.19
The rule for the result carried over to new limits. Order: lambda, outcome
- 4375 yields 50.62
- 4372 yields 51.88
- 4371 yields 52.62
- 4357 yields 52.81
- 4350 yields 51.32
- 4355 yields 51.39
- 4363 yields 55.36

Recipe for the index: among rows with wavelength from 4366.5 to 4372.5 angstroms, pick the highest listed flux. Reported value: 55.54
